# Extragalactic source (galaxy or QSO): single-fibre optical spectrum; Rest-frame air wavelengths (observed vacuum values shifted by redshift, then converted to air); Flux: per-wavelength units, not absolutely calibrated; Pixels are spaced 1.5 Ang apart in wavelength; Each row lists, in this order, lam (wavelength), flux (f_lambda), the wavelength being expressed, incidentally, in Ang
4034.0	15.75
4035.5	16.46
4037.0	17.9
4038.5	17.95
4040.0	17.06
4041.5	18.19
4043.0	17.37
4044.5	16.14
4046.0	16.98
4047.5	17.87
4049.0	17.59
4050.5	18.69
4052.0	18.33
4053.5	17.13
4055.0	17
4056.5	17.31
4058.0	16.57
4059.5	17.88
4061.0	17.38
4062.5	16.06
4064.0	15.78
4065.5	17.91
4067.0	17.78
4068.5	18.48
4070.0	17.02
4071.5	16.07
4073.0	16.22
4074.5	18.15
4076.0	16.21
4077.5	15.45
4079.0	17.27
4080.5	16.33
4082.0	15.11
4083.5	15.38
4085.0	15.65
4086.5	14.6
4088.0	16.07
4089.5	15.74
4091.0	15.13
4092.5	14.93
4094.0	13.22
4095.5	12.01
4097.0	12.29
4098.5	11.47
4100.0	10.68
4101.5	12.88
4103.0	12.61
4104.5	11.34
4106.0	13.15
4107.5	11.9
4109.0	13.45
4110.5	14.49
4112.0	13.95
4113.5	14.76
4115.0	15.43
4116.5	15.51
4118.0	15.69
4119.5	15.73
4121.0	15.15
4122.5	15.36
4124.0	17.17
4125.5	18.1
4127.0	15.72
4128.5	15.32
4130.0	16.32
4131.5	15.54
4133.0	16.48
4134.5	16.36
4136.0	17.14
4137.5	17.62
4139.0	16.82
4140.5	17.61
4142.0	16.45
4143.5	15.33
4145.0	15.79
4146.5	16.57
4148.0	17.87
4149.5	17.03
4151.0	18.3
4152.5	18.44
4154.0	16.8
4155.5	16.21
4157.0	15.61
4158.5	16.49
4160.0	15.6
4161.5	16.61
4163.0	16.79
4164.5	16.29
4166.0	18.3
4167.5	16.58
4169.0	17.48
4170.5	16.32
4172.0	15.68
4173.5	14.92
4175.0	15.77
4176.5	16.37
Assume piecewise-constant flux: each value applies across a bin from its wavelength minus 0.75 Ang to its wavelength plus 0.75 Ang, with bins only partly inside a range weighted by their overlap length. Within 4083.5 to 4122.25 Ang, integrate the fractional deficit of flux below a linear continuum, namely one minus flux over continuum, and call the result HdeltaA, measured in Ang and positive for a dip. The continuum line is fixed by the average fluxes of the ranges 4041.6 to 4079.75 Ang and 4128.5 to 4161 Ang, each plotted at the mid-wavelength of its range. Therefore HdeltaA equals 6.75 Ang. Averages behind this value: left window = 17.2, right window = 16.7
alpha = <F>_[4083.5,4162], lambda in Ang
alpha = 15.3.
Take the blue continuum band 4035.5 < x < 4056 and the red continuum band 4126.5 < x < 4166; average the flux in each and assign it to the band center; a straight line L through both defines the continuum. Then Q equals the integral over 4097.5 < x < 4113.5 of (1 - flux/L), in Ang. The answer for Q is 4.04 Ang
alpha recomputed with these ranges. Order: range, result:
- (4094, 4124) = 13.7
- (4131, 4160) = 16.7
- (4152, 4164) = 16.5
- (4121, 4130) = 16.2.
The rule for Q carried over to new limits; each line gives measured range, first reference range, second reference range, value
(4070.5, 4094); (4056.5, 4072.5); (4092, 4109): -1.7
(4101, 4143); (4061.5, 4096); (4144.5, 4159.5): 3.1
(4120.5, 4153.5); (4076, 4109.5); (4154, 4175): -2.6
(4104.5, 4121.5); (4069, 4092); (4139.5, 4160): 2.1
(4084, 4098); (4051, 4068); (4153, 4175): 2.2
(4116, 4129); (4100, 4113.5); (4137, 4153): -1.2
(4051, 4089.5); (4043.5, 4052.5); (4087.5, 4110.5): -2.6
